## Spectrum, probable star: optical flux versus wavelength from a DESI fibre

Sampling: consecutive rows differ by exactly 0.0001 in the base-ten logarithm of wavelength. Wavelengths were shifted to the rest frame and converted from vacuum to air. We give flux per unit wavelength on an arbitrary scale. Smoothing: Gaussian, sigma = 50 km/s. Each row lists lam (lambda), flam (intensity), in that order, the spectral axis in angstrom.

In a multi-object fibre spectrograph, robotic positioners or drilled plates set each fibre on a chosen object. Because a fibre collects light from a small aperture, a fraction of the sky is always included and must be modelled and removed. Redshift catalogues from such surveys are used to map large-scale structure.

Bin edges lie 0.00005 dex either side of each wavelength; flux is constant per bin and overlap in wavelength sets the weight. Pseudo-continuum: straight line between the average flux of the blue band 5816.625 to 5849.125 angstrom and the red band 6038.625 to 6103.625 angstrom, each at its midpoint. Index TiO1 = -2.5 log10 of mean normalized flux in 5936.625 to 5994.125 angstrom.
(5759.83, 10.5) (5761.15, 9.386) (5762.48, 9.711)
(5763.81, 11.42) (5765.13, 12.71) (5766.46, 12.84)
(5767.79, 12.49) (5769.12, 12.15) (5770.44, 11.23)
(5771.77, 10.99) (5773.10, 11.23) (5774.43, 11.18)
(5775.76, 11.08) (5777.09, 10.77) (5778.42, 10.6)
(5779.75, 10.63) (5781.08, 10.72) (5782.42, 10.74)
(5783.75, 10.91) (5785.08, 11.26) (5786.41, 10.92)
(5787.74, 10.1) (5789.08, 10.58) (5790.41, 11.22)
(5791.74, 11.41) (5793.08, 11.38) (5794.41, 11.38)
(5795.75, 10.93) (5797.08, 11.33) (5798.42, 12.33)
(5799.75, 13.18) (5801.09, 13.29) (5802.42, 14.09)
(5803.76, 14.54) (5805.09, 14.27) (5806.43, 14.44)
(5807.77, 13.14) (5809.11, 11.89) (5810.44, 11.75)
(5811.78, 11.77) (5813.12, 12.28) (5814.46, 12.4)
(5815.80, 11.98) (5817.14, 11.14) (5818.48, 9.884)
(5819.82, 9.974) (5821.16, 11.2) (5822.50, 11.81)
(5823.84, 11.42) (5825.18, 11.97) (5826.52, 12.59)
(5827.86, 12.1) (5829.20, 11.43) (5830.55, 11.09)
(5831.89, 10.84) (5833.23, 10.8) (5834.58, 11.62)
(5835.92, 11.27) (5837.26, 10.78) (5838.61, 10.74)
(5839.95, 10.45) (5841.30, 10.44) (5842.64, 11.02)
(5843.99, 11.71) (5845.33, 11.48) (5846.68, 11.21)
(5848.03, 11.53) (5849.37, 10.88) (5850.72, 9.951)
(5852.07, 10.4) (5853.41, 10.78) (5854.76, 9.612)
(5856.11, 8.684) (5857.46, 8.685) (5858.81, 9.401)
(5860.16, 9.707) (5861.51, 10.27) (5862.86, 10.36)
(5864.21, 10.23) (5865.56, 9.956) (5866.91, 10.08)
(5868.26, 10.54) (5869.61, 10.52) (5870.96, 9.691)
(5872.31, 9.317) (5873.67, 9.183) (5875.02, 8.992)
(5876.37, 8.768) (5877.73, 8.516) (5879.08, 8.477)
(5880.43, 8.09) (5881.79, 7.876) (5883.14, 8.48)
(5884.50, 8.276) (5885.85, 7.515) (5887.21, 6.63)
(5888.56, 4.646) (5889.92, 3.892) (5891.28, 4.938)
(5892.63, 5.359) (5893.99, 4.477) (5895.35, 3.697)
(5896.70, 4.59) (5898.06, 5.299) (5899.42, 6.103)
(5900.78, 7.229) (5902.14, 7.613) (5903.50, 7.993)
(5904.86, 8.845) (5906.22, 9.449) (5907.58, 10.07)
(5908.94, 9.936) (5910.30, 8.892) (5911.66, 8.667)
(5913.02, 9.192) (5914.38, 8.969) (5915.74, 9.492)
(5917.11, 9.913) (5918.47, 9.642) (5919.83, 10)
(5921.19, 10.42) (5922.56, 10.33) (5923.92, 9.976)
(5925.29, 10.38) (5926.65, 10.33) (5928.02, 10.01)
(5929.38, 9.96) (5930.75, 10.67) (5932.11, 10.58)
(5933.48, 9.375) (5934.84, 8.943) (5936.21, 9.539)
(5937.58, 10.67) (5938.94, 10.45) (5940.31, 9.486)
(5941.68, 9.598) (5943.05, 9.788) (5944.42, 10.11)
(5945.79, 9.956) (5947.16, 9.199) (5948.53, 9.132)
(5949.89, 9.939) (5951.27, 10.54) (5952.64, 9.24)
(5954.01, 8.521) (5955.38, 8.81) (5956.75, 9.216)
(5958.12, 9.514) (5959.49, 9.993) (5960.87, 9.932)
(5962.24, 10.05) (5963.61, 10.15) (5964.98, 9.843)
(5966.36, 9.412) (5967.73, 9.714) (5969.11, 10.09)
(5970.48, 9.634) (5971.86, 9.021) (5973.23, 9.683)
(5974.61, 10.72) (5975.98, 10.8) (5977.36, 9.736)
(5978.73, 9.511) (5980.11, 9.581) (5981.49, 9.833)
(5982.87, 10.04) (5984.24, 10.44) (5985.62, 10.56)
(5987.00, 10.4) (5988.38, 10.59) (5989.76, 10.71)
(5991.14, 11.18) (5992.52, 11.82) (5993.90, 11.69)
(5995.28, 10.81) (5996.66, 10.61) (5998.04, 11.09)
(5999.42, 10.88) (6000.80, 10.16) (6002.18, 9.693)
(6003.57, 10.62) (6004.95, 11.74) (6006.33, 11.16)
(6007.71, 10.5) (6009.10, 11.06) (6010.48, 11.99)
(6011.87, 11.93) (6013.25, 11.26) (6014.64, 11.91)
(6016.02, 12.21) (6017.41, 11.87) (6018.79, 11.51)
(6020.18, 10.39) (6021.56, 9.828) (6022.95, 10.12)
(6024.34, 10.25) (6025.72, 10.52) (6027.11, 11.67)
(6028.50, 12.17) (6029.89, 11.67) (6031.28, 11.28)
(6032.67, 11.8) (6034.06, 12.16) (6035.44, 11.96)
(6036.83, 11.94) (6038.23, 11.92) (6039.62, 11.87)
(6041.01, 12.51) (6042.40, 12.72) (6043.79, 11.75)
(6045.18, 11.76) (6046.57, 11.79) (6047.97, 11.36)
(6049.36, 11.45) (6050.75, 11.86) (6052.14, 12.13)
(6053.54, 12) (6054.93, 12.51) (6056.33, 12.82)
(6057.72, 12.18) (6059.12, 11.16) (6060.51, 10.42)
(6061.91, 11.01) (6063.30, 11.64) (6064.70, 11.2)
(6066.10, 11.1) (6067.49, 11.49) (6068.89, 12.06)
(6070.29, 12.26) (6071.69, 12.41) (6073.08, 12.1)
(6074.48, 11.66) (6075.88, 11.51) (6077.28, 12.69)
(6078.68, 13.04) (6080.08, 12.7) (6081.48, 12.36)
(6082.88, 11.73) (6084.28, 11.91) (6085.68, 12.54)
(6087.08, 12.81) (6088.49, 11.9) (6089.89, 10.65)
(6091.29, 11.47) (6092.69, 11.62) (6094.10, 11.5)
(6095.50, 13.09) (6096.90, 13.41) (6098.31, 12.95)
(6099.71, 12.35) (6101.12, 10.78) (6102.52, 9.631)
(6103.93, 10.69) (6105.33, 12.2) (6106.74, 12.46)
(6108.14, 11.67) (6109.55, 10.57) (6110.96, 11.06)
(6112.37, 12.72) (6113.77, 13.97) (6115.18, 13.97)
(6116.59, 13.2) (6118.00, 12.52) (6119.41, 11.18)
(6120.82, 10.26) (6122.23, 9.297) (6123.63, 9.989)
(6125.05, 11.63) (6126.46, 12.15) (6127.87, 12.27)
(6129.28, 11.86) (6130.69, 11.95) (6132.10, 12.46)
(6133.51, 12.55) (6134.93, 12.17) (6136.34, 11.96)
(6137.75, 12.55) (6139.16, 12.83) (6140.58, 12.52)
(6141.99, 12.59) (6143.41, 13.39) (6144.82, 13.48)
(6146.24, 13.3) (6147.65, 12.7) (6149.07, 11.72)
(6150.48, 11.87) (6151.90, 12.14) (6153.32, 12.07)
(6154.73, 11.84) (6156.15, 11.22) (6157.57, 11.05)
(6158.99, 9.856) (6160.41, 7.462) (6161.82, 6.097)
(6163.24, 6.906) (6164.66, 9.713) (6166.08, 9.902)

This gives 0.16 mag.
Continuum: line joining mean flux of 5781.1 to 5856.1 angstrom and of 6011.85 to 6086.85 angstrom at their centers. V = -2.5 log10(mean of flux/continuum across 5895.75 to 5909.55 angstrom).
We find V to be 0.45 mag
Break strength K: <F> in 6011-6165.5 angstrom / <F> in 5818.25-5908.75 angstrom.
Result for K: 1.26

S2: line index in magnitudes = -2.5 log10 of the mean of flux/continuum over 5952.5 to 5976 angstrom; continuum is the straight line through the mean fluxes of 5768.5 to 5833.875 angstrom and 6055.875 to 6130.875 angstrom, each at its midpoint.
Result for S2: 0.21 mag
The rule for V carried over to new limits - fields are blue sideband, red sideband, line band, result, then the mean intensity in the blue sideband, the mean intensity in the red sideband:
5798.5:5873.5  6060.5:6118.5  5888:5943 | 0.322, 11.2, 12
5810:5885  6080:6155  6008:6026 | 0.030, 10.4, 12.1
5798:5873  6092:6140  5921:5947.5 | 0.150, 11.2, 11.9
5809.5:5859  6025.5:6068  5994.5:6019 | 0.043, 11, 11.8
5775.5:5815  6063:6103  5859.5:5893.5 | 0.378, 11.9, 12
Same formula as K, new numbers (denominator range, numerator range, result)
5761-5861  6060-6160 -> 1.05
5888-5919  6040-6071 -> 1.60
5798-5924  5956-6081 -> 1.13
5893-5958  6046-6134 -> 1.31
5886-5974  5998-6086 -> 1.31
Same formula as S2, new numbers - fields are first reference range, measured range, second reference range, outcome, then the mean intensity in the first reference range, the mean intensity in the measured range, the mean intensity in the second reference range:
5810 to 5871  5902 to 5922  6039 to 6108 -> 0.20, 10.8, 9.32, 11.9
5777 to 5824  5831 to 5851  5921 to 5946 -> 0.02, 11.7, 11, 10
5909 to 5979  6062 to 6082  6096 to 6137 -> -0.06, 9.76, 12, 11.9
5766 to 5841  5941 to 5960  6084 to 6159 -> 0.23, 11.6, 9.54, 12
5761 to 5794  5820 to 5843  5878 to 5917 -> -0.19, 11.1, 11.2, 7.36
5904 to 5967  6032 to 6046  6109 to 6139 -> -0.10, 9.72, 12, 11.9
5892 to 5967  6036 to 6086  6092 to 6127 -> -0.08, 9.09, 11.9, 11.8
